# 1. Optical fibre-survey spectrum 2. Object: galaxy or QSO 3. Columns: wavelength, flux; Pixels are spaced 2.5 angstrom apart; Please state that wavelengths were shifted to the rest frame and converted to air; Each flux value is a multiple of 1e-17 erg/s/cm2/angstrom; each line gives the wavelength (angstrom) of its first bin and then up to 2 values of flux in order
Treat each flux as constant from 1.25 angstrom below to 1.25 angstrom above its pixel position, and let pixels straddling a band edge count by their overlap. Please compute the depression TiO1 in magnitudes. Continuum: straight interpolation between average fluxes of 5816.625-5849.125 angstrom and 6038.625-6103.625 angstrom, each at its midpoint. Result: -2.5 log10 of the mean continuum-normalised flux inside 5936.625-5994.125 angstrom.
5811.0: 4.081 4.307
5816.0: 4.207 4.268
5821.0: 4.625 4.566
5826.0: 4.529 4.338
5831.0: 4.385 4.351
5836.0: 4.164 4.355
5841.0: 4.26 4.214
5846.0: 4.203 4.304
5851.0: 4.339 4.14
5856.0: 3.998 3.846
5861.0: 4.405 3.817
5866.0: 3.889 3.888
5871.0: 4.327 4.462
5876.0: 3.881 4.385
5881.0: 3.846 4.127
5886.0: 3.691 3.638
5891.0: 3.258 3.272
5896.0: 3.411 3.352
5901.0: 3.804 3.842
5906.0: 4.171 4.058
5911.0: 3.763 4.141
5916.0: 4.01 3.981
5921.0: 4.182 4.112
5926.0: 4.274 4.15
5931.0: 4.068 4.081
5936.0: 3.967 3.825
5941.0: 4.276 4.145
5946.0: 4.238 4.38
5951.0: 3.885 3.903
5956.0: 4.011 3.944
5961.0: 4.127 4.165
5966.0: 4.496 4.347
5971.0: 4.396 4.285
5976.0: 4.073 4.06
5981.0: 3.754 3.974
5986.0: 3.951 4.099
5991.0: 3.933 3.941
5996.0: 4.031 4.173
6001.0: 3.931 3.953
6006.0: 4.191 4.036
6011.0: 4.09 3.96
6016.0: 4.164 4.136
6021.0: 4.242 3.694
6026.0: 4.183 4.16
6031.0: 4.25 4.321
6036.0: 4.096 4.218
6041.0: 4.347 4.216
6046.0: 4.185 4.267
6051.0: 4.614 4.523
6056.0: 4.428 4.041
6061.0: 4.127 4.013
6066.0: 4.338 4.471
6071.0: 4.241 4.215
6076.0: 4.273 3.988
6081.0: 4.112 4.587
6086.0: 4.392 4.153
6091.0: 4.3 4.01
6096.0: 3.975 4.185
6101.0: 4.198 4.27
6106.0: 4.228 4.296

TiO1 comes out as 0.05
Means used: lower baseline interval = 4.35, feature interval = 4.1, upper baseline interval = 4.25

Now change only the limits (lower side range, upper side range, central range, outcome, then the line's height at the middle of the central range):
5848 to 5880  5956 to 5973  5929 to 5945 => 0.035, 4.2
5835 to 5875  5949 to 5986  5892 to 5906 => 0.155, 4.14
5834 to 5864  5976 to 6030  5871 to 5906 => 0.094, 4.15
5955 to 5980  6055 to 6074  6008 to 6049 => 0.017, 4.22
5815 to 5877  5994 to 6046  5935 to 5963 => 0.026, 4.16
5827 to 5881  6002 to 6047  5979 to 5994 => 0.053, 4.14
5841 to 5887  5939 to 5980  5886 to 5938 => 0.071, 4.13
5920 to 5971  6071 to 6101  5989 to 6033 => 0.026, 4.17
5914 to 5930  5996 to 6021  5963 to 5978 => -0.050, 4.1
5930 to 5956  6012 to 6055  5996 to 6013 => 0.029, 4.17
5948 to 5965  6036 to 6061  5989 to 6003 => 0.040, 4.16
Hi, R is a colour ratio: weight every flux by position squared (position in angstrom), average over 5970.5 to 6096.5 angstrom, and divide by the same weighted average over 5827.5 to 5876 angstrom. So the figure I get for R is 1.1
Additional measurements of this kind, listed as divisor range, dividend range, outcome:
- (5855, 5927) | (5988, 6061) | 1.11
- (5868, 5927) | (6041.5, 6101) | 1.15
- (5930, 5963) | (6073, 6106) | 1.08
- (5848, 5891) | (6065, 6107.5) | 1.13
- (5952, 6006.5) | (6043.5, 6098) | 1.07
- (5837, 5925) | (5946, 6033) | 1.07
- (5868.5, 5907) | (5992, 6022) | 1.11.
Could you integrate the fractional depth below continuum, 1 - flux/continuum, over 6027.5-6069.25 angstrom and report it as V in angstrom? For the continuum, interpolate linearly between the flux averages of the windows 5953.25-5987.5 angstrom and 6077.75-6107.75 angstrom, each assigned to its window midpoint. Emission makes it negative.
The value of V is -1.0 angstrom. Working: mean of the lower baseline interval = 4.11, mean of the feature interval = 4.27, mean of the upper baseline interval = 4.2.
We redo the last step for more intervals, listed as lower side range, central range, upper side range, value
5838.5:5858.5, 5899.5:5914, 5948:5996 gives 0.70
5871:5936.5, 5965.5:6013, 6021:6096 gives 0.14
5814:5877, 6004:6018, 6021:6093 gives 0.51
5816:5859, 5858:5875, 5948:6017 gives 0.60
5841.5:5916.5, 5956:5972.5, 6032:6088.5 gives -0.51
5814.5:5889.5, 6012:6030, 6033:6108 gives 0.64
